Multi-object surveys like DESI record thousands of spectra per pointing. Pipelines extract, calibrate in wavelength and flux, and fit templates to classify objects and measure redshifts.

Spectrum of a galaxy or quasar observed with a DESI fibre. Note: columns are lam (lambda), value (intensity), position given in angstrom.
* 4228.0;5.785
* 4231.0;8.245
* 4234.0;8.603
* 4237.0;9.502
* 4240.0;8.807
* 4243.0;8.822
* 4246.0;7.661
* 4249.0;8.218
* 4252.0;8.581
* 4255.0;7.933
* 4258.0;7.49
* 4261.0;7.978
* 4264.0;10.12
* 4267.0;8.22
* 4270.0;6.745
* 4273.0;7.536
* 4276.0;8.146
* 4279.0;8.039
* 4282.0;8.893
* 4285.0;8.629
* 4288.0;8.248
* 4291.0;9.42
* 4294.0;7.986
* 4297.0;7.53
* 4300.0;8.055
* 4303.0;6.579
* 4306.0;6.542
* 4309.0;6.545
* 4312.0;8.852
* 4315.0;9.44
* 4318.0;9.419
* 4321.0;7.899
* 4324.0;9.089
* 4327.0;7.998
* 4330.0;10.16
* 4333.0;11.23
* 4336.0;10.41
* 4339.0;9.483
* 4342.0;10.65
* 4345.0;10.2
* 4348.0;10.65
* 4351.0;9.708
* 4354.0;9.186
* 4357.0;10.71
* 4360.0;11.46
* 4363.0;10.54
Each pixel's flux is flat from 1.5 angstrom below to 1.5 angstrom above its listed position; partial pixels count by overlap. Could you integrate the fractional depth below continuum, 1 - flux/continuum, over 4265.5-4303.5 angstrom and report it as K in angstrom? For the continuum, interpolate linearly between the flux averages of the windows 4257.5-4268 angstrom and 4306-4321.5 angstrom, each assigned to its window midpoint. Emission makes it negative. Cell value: 1.8 angstrom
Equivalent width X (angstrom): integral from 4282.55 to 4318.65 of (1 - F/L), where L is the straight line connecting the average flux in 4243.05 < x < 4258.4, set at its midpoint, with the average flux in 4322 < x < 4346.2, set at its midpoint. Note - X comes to 4.1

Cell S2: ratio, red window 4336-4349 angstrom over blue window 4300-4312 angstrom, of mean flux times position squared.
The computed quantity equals 1.5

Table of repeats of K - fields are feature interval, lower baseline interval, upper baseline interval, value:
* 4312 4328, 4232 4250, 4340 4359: 1.6 angstrom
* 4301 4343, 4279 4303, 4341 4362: 2.4 angstrom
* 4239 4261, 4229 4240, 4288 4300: 0.9 angstrom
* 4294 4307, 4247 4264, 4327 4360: 2.7 angstrom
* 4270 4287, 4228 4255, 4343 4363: 1.7 angstrom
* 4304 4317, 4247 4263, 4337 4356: 2.0 angstrom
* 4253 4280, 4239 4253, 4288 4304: 0.6 angstrom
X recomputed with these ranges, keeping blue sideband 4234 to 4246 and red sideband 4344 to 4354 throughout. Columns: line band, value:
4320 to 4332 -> 1.05 angstrom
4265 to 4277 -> 1.86 angstrom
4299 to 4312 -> 3.32 angstrom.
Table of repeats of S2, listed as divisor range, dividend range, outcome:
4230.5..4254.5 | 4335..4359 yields 1.25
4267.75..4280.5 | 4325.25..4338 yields 1.33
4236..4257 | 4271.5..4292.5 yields 1.01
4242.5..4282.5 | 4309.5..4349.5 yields 1.21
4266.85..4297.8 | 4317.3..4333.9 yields 1.16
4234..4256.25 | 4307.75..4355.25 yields 1.16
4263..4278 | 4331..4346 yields 1.33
